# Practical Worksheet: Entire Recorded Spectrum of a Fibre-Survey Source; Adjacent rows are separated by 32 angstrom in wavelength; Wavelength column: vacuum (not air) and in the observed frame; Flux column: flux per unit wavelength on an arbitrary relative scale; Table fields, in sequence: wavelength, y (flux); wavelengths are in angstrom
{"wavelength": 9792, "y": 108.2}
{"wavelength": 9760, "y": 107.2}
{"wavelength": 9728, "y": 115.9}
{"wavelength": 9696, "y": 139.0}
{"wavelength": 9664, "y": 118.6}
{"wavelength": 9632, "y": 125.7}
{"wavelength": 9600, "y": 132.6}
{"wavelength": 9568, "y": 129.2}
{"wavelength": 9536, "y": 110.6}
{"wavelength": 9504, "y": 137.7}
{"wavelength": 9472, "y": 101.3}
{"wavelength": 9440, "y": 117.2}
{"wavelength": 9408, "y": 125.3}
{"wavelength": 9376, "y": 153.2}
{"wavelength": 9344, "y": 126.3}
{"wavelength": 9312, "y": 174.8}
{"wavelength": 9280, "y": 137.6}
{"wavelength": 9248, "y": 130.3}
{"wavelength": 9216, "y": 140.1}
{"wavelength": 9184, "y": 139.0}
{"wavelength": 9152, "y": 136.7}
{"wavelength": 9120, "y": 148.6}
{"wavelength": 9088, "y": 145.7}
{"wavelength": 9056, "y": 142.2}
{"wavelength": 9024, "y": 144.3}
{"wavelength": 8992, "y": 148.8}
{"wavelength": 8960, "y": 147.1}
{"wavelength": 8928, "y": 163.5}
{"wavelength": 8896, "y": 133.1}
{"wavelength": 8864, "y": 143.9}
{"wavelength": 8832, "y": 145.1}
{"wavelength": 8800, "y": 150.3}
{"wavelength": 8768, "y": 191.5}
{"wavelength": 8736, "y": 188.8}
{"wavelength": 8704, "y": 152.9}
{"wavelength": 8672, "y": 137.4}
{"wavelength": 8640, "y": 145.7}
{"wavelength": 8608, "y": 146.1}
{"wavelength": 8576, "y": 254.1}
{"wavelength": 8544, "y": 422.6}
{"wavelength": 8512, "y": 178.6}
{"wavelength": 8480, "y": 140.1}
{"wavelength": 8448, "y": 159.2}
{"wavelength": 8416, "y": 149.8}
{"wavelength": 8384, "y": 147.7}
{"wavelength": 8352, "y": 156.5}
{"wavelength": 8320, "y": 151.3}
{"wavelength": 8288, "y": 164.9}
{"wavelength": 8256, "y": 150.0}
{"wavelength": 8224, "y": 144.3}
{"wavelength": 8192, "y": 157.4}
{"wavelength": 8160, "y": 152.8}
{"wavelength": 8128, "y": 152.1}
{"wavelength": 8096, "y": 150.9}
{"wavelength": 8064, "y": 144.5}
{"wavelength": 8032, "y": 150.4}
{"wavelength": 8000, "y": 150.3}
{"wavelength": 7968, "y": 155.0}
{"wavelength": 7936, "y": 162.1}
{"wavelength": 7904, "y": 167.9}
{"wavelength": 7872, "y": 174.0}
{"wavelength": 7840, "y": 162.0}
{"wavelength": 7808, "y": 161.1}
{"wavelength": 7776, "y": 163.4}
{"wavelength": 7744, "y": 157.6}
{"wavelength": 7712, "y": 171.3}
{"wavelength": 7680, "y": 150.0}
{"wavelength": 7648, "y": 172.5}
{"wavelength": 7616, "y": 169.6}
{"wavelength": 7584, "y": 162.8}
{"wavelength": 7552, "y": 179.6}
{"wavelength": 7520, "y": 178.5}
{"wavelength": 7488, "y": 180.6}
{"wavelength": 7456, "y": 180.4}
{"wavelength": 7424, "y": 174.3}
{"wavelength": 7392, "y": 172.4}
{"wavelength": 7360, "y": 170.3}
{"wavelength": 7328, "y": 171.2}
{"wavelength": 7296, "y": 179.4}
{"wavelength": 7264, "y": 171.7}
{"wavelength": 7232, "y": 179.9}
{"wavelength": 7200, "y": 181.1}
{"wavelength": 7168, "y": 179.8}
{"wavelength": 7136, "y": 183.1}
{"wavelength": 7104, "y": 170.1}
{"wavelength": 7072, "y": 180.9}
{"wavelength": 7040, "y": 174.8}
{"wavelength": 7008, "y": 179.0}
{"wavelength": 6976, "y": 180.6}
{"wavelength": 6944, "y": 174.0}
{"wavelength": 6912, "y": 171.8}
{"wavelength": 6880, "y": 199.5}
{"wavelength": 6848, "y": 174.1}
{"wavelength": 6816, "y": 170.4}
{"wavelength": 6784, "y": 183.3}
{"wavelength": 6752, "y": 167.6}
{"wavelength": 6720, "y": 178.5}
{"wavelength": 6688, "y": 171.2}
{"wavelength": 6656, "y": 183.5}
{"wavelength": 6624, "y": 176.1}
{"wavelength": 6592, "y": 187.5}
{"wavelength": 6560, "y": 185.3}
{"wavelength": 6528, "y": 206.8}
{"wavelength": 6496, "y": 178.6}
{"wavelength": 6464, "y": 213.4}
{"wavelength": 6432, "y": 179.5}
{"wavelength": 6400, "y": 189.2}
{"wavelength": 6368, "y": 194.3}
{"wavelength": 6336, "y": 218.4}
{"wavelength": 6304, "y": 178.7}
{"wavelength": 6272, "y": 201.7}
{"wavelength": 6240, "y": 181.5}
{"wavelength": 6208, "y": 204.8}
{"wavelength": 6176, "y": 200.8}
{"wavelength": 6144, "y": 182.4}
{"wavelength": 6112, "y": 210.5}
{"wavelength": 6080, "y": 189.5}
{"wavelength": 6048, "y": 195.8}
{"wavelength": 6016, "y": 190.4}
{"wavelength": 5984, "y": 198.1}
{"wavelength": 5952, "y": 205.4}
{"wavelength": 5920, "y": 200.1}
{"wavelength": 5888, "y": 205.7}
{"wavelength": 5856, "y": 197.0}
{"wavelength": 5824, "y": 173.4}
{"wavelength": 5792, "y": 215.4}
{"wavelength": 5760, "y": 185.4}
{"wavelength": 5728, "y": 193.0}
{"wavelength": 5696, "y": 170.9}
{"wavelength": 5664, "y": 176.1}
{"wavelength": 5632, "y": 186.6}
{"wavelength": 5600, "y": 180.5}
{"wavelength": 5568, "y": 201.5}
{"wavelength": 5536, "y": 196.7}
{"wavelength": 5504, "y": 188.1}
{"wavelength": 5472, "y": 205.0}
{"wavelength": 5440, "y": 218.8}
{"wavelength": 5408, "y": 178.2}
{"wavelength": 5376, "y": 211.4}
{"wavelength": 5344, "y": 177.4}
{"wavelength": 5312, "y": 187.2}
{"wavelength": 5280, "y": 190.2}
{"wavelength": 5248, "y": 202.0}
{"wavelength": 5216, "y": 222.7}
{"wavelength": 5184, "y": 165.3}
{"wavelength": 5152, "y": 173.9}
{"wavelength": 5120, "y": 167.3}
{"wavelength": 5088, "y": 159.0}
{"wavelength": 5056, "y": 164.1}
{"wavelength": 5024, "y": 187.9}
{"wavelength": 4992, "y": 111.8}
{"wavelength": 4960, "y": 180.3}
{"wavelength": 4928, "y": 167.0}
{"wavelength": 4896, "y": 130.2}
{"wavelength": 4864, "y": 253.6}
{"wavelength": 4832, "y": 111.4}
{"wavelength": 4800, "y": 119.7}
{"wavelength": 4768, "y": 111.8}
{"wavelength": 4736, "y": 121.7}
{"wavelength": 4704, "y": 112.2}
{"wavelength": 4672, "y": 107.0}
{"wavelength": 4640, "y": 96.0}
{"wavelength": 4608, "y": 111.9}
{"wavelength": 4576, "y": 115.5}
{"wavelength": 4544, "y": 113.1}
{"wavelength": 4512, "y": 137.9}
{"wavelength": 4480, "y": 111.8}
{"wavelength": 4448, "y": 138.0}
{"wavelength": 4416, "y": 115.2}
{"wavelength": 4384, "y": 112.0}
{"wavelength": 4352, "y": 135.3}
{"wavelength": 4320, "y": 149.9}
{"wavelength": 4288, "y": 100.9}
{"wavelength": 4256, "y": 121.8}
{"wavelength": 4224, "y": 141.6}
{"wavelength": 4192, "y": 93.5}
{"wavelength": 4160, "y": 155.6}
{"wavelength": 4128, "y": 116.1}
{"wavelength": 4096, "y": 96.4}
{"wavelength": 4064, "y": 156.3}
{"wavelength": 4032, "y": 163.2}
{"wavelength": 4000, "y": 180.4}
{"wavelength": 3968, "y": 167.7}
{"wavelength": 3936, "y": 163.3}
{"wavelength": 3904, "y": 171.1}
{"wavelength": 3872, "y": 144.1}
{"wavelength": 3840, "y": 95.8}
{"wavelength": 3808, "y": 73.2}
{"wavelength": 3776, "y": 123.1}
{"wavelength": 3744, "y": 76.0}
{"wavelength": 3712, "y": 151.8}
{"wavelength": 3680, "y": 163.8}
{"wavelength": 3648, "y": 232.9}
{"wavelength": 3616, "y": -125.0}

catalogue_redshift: 0.30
